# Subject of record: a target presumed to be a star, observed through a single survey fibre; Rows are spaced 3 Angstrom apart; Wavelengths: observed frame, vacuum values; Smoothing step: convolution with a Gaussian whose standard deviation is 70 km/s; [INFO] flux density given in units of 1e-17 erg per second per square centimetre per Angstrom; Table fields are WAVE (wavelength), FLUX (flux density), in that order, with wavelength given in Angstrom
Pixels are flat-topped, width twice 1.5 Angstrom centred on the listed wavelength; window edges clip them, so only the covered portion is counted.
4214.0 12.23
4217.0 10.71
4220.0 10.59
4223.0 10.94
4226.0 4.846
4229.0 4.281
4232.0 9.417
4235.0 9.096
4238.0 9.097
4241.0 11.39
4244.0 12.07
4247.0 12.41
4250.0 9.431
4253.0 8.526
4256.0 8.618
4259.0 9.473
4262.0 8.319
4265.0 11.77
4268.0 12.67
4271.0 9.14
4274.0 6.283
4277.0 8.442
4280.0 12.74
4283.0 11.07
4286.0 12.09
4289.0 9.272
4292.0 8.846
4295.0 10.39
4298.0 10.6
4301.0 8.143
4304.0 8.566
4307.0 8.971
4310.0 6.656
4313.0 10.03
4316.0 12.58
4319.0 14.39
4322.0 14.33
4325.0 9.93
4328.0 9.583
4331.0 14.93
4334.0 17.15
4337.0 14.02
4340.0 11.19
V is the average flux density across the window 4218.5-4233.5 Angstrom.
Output 8.01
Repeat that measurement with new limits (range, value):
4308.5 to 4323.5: 11.6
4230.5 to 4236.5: 9.26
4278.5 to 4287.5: 12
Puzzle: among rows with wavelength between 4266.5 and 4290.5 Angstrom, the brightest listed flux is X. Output 12.74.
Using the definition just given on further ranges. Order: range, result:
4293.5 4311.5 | 10.6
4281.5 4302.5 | 12.09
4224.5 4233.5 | 9.417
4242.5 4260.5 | 12.41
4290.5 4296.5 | 10.39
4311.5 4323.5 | 14.39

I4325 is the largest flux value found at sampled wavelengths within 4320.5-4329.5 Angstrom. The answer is 14.33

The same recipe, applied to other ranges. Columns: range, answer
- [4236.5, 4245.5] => 12.07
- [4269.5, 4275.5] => 9.14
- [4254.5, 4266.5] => 11.77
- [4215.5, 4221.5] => 10.71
